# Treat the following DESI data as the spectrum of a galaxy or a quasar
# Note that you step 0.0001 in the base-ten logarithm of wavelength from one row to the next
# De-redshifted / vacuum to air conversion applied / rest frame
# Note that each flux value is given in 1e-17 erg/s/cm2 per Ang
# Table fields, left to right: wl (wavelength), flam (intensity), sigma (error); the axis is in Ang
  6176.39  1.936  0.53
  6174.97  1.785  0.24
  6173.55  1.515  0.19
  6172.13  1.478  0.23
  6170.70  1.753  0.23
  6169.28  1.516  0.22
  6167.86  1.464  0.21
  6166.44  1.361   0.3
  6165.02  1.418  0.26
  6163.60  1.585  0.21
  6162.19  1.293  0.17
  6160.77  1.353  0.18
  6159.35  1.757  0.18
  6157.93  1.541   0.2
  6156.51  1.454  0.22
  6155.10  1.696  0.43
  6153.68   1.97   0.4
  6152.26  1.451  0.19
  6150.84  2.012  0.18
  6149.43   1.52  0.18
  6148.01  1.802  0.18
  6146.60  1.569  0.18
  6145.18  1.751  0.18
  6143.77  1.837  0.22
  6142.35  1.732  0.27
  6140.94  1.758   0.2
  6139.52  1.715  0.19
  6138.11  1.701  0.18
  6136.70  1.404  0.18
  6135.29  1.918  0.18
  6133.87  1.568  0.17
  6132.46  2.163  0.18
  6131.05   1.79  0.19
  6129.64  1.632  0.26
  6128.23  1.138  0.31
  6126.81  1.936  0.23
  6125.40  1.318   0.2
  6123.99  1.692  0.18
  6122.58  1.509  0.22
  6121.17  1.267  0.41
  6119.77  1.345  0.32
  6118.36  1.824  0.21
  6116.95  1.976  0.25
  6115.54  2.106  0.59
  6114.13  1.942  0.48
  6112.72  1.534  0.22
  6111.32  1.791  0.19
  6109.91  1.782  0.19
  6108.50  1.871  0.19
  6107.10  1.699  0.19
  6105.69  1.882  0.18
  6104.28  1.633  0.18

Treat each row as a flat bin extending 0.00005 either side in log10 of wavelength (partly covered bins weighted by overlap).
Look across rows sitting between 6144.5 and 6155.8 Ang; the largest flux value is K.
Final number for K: 2.012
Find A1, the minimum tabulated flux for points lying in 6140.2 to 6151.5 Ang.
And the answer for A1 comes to 1.52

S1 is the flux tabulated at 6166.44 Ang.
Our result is 1.361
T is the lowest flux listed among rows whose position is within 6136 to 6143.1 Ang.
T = 1.404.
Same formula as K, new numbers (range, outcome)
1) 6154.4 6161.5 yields 1.757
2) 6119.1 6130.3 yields 1.936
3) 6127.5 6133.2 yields 2.163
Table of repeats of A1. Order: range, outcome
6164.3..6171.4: 1.361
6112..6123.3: 1.267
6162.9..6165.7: 1.418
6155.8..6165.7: 1.293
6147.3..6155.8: 1.451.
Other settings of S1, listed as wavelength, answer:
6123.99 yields 1.692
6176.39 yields 1.936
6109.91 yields 1.782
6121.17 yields 1.267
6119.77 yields 1.345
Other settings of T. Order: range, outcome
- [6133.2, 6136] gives 1.568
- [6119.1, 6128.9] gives 1.138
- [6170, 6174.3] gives 1.478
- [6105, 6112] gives 1.699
